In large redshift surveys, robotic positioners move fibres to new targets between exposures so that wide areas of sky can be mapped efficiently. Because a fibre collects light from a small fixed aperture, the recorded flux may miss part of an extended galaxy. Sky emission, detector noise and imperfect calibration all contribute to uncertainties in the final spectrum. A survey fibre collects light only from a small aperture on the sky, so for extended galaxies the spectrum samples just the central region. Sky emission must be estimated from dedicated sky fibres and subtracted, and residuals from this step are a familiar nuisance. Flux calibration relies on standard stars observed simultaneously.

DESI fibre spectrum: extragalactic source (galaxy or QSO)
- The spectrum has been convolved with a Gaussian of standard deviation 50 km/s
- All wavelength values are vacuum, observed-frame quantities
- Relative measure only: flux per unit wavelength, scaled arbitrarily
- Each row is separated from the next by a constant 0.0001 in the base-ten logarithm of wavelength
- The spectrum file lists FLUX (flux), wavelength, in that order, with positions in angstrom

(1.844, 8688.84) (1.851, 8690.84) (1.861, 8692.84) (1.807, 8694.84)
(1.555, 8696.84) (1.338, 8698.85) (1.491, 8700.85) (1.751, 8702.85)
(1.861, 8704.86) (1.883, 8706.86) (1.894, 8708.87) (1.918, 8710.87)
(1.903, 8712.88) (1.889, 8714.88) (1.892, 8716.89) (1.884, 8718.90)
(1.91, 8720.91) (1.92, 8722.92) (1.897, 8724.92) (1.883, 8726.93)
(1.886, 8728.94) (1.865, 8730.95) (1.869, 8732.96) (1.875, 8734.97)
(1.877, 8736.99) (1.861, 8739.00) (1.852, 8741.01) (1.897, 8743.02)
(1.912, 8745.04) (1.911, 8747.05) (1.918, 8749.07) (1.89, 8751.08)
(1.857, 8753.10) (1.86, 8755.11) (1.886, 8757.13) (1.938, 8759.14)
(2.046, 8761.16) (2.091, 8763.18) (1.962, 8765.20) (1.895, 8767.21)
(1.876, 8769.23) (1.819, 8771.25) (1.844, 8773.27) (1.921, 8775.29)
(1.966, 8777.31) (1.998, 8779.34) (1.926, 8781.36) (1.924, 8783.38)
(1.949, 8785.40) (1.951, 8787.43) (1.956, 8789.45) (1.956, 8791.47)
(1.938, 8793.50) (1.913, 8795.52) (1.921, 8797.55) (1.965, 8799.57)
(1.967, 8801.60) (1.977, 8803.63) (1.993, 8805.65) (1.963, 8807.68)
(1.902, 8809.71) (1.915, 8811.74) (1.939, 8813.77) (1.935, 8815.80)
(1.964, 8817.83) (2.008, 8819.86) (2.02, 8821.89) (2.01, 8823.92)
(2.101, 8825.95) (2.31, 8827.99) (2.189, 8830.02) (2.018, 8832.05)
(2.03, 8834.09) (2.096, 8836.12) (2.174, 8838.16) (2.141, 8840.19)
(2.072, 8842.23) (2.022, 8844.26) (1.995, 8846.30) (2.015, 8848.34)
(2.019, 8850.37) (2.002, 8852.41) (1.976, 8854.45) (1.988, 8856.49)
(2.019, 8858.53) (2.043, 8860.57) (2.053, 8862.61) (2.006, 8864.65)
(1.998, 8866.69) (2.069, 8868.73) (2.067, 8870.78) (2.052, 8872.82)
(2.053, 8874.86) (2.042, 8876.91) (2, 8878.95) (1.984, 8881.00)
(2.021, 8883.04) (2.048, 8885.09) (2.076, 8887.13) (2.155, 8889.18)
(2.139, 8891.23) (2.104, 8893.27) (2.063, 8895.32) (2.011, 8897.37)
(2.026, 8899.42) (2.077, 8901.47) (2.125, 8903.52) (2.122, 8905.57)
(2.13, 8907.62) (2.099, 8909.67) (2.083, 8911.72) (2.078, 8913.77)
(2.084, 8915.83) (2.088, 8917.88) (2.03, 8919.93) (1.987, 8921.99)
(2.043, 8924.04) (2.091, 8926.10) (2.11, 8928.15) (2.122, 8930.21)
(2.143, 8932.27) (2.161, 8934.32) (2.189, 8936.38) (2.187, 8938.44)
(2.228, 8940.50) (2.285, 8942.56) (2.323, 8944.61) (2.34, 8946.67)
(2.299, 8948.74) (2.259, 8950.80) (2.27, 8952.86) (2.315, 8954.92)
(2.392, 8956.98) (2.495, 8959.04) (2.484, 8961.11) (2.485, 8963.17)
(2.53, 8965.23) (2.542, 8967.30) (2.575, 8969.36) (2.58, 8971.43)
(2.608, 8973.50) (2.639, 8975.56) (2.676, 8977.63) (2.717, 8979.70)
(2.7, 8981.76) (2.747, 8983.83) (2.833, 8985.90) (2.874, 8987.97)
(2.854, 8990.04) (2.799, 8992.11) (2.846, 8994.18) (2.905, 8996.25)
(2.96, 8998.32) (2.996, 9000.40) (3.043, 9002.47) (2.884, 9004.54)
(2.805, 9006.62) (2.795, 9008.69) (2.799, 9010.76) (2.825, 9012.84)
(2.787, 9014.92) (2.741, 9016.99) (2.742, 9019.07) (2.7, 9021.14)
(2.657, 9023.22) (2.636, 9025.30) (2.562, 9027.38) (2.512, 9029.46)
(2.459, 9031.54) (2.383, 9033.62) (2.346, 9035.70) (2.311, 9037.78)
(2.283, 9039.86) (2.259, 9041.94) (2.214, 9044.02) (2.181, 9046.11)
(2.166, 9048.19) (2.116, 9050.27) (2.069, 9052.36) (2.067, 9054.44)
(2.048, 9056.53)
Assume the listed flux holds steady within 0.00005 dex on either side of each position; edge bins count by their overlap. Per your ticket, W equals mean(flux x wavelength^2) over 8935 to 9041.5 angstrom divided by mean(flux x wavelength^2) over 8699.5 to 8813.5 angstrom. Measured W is 1.43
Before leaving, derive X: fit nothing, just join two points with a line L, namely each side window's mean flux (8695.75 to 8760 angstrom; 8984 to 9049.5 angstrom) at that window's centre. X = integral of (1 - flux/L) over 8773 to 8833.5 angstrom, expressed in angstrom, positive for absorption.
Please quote 2.2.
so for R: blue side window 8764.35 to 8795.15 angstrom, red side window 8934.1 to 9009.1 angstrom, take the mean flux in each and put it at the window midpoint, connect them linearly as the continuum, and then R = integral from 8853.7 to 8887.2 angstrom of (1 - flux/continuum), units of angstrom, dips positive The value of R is 3.14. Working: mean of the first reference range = 1.93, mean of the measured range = 2.03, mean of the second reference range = 2.59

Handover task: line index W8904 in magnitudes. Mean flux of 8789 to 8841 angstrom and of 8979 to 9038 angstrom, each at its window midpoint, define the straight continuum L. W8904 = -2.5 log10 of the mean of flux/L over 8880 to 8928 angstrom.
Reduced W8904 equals 0.133 mag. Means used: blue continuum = 2.01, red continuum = 2.74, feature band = 2.07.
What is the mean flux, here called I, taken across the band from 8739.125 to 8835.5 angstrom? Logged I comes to 1.96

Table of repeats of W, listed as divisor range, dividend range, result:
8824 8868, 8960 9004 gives 1.37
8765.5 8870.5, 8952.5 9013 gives 1.41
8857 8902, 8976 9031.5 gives 1.39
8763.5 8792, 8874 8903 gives 1.09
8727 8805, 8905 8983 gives 1.25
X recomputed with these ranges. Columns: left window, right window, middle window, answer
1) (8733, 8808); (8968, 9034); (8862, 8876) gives 1.4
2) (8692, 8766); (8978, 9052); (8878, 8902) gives 2.5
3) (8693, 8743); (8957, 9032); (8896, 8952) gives 7.9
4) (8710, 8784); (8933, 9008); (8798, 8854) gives 3.1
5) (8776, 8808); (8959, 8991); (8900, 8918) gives 2.3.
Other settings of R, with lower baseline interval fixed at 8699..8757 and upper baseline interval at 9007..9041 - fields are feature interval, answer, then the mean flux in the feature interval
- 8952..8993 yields -2.2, 2.61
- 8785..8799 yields 0.5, 1.94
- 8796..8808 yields 0.5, 1.96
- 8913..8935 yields 2.5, 2.08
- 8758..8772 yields 0.0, 1.95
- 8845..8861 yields 1.2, 2.01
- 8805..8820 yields 0.9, 1.95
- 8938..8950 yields 0.6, 2.28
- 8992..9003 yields -1.7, 2.93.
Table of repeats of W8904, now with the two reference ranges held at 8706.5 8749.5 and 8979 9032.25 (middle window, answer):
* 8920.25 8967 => 0.14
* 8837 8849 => 0.09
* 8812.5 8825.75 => 0.10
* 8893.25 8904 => 0.18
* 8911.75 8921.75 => 0.21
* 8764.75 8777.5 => 0.08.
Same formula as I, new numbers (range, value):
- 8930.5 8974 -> 2.36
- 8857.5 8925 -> 2.06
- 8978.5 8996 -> 2.8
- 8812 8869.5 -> 2.04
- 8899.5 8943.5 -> 2.11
